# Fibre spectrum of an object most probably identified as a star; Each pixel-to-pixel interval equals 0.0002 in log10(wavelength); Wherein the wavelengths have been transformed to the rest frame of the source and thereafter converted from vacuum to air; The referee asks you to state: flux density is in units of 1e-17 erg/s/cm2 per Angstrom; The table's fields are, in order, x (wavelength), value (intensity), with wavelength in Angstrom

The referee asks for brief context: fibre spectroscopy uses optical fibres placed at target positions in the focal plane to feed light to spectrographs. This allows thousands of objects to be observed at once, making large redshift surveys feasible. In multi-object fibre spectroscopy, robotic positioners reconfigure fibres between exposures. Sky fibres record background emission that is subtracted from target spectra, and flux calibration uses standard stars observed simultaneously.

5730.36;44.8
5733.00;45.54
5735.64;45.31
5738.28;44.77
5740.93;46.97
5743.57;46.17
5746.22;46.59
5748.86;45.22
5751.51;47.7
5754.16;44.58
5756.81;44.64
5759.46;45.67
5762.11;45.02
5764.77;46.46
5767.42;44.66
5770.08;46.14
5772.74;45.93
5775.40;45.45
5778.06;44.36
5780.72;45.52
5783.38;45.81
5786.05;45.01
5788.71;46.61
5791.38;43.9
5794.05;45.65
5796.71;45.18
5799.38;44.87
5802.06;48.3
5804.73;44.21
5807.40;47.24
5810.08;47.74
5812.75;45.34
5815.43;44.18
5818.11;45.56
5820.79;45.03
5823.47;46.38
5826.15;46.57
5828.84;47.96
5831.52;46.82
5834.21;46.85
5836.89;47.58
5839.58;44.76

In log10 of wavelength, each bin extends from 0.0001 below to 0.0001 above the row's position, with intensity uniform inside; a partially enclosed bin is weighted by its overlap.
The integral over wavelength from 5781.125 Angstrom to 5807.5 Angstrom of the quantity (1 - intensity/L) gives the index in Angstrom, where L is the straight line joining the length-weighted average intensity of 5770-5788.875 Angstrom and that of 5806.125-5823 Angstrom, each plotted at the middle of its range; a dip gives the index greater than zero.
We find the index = 0.0 Angstrom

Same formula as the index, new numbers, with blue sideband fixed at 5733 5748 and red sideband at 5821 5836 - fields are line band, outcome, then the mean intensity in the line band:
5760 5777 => 0.22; 45.6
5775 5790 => 0.29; 45.5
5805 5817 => 0.18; 45.9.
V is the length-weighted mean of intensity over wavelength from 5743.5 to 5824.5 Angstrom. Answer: 45.6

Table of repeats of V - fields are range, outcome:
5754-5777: 45.4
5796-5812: 46.3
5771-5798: 45.4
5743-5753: 46.4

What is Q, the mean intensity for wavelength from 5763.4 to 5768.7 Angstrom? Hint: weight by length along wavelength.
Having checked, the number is 45.6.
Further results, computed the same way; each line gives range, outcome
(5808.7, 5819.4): 45.7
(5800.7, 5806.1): 46.2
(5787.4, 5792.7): 45.2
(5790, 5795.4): 44.8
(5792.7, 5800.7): 45.3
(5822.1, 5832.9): 46.9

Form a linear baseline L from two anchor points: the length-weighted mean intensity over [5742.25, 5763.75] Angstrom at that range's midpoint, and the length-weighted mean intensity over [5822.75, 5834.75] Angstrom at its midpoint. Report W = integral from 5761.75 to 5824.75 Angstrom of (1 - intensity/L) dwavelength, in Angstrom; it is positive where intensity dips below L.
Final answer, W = 1.0 Angstrom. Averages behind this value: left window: 45.7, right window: 46.9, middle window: 45.6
